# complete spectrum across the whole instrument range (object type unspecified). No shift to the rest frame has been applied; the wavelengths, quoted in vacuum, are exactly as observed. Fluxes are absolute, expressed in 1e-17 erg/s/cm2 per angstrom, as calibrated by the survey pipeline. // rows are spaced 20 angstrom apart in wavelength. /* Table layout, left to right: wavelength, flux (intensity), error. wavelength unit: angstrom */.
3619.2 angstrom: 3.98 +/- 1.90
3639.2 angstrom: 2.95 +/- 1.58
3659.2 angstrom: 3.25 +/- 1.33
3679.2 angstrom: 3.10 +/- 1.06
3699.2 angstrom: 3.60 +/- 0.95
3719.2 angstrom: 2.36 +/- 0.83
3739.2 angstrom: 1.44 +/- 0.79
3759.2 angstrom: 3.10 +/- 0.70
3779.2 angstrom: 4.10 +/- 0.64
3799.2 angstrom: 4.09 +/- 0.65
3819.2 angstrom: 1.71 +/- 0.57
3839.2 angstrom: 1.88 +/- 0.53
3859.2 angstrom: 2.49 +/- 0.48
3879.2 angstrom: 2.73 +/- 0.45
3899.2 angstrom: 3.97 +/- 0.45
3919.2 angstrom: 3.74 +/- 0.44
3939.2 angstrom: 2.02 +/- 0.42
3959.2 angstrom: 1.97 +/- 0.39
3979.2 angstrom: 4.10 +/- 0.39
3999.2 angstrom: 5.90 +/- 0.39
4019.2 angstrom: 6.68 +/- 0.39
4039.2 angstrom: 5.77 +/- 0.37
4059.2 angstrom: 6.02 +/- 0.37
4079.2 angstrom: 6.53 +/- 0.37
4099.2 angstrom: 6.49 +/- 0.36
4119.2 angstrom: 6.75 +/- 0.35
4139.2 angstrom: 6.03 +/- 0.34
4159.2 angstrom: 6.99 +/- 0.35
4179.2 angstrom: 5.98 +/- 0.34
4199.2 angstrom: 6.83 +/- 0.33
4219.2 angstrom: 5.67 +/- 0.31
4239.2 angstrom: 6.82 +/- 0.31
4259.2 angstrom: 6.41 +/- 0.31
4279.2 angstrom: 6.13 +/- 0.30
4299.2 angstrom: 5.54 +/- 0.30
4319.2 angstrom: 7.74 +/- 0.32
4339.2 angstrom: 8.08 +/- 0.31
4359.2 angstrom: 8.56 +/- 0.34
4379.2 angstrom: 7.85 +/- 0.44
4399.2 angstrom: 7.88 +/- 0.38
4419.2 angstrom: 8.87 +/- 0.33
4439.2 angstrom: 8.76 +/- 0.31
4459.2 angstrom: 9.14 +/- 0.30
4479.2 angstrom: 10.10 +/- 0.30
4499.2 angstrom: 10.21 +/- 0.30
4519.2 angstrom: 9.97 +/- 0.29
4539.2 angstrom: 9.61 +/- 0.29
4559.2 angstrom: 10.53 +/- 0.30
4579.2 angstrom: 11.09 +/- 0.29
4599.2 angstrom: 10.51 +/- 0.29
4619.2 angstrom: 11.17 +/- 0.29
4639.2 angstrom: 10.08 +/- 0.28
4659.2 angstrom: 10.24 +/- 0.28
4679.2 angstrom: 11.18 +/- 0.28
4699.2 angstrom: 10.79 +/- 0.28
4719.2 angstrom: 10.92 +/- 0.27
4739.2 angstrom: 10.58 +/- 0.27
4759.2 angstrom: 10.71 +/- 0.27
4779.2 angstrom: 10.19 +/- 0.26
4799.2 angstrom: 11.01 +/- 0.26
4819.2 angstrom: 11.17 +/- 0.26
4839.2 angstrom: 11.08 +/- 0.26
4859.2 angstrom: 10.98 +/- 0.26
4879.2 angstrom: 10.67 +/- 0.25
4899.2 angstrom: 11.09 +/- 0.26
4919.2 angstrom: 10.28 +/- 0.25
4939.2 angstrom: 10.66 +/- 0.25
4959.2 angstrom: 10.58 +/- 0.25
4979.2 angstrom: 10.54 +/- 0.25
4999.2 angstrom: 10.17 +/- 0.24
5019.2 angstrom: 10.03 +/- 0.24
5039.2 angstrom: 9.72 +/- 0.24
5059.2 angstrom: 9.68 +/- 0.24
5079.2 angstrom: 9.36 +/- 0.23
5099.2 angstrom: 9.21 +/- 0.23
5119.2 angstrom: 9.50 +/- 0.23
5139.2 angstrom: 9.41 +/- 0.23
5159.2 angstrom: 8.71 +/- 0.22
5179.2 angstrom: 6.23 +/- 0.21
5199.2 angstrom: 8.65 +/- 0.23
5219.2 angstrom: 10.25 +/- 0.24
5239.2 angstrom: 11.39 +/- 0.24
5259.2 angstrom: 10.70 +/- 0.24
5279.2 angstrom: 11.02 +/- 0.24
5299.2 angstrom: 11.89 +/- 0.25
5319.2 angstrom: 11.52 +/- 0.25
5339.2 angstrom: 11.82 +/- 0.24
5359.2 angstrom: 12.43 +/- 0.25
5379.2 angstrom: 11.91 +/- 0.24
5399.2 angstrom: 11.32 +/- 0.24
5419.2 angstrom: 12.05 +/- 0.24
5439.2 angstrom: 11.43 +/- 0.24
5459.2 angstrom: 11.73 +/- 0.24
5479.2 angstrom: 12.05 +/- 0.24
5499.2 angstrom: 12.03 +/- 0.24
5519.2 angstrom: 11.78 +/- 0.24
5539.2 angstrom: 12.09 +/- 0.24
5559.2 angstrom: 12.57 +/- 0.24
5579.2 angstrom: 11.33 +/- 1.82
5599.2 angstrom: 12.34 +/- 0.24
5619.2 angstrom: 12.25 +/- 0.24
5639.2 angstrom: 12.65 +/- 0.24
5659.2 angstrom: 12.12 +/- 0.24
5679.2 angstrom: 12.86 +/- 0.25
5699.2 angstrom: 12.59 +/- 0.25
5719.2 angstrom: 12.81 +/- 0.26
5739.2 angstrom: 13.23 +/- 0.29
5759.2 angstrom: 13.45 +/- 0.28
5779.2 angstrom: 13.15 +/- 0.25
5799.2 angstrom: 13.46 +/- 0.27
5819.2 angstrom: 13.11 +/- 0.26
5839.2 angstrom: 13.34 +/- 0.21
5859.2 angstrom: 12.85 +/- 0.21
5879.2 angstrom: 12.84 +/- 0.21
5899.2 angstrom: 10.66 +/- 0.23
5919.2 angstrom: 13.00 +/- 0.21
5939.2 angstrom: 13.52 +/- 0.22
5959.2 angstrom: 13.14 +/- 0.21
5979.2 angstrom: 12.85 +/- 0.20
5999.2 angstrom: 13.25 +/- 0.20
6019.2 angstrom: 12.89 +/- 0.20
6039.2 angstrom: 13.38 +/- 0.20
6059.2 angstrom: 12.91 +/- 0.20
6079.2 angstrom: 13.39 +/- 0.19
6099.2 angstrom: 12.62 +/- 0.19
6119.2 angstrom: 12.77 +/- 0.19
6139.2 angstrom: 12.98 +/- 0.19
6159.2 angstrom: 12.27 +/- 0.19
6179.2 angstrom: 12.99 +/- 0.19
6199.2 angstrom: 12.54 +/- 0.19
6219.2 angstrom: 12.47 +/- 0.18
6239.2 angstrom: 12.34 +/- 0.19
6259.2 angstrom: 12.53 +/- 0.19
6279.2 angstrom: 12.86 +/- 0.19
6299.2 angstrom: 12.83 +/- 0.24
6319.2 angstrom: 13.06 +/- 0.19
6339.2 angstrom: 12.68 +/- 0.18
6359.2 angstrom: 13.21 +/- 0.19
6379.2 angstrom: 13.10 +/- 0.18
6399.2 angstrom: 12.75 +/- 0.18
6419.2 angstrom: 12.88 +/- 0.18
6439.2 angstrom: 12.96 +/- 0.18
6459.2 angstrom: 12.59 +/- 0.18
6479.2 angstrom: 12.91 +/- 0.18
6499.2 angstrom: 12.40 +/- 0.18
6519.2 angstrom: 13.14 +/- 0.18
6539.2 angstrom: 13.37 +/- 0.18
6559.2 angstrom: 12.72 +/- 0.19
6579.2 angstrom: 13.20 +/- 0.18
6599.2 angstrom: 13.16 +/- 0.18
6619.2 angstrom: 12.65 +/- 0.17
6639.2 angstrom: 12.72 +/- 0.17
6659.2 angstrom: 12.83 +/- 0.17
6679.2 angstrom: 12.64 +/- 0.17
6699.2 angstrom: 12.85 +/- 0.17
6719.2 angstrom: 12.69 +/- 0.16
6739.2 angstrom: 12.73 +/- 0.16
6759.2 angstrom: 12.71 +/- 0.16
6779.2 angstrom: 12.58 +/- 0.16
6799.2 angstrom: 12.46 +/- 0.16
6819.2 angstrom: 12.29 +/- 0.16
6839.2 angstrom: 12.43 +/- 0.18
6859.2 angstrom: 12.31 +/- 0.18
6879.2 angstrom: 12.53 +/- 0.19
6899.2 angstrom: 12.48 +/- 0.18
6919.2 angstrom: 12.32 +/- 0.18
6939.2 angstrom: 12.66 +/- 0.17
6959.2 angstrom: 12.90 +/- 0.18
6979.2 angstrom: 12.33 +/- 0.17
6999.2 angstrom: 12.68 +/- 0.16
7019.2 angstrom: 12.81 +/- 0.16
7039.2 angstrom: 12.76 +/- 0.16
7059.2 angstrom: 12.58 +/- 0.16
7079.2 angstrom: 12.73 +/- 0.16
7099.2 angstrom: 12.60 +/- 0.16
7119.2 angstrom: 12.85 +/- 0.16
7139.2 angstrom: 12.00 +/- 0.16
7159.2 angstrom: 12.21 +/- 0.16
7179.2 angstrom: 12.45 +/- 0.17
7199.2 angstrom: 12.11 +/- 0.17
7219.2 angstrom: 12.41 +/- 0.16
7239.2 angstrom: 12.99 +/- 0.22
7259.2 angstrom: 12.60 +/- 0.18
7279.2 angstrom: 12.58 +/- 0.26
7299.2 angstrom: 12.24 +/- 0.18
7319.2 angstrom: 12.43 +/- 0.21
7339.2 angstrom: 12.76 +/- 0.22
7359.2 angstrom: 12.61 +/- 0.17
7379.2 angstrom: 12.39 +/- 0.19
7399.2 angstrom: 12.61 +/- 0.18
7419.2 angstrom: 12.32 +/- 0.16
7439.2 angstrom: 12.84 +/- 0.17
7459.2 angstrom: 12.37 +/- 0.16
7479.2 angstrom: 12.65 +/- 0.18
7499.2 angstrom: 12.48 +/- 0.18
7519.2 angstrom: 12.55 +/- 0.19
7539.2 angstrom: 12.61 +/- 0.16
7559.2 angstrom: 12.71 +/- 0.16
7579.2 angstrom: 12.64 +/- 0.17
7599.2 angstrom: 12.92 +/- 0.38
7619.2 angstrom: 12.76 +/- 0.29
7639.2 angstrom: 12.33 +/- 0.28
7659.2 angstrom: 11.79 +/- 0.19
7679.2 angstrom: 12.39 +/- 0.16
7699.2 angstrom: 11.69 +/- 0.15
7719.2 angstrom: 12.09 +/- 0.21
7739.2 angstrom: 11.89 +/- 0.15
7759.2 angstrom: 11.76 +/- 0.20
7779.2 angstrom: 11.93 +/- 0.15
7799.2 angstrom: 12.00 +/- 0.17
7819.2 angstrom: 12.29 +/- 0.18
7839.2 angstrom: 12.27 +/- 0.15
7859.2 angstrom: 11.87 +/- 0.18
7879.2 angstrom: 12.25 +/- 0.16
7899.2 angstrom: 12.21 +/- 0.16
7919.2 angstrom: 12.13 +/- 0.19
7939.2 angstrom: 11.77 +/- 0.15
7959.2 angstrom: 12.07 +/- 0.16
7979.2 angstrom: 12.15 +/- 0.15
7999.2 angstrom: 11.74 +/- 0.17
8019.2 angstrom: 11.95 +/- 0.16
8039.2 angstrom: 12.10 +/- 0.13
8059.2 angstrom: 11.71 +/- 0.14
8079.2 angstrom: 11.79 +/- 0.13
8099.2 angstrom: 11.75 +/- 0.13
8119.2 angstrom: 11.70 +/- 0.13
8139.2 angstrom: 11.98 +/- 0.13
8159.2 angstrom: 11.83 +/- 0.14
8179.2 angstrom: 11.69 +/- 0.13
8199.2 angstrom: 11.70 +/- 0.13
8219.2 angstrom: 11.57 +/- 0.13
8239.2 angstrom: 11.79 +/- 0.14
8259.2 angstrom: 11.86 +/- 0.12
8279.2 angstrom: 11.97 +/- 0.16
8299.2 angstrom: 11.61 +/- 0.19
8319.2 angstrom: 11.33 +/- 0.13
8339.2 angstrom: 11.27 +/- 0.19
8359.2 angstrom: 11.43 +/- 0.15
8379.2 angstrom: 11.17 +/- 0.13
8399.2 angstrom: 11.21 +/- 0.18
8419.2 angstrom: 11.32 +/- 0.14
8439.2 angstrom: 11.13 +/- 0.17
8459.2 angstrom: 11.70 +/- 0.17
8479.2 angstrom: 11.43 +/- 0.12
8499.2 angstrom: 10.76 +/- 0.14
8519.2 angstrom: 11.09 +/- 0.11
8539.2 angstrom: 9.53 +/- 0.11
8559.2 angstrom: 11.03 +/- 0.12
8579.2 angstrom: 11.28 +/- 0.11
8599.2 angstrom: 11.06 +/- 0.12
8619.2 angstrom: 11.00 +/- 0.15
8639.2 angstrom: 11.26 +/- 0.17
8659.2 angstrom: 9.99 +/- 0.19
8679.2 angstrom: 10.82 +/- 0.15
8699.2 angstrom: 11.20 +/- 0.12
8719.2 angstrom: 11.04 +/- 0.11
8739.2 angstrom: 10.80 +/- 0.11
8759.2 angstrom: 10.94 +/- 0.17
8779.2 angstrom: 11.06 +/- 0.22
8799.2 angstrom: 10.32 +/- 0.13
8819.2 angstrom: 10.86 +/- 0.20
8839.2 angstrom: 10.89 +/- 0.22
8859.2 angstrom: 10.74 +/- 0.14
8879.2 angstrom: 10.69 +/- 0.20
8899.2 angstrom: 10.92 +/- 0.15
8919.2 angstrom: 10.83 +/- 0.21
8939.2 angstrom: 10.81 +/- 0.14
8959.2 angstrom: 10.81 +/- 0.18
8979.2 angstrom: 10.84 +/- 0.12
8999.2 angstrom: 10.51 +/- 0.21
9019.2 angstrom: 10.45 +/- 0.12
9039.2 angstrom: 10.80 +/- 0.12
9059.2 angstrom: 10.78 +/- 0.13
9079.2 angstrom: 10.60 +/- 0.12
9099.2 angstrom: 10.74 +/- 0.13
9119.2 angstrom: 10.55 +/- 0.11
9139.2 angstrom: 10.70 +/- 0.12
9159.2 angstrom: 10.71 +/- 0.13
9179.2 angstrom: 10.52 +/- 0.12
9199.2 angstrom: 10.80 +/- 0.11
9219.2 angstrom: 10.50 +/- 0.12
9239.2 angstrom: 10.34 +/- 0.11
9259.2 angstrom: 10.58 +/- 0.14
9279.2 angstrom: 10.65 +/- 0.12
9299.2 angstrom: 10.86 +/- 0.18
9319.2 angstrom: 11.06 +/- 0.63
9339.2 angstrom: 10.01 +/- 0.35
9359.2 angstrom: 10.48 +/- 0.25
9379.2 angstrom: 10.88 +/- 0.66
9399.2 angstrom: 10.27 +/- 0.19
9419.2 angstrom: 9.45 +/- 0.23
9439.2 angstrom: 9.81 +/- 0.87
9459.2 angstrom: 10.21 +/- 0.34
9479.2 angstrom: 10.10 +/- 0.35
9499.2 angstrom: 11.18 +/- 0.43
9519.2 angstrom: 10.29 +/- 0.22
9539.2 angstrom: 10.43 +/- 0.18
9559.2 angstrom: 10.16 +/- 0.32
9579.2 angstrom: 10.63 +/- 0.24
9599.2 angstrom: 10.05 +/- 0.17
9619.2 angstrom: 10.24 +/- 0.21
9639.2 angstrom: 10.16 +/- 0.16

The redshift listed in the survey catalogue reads 0.000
